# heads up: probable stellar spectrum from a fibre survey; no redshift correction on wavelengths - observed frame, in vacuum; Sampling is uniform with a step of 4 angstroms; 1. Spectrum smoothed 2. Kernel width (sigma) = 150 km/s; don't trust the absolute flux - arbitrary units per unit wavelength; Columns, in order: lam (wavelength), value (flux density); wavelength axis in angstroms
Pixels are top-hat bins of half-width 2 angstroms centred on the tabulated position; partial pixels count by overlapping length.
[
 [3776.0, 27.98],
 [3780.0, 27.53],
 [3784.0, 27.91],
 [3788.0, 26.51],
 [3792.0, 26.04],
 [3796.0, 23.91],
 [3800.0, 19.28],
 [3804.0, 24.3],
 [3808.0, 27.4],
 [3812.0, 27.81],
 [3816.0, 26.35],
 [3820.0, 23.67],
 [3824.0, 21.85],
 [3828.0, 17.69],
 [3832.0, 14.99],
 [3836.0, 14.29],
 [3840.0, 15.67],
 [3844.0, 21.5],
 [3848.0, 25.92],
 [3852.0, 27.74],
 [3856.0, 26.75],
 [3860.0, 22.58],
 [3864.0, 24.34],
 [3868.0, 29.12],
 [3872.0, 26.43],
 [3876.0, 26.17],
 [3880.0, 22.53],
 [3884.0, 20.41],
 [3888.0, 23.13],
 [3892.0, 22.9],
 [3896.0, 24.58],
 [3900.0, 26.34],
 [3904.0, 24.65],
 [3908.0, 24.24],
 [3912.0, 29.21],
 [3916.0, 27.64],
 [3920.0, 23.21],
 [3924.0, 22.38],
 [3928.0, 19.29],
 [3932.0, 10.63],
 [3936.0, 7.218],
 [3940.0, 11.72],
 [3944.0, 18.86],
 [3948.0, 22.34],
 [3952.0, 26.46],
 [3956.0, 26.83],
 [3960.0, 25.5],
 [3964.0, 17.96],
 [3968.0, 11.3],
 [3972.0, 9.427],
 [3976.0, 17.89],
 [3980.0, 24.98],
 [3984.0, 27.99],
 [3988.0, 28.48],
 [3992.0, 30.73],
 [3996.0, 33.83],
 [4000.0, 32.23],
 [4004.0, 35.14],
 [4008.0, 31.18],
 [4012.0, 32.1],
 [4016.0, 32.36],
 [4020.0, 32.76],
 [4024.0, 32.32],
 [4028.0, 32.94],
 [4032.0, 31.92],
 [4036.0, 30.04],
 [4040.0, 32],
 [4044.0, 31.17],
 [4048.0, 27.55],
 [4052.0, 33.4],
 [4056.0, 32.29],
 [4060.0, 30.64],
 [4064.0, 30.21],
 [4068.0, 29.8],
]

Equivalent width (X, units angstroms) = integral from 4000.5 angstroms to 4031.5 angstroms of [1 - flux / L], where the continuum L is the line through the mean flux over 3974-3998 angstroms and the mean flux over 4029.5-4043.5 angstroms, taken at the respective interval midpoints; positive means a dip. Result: -3.1 angstroms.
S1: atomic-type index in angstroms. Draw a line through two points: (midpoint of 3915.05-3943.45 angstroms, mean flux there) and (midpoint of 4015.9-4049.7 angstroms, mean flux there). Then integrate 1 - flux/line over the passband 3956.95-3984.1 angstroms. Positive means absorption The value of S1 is 4.55 angstroms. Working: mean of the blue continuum 17.1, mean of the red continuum 31.4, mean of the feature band 19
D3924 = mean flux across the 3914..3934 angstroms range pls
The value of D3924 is 20.6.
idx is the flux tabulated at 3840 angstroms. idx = 15.67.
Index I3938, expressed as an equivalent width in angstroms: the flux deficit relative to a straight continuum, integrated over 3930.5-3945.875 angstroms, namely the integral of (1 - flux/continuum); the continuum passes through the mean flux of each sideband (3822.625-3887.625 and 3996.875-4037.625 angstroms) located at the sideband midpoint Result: 8.6 angstroms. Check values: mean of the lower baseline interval 22.4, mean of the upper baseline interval 32.4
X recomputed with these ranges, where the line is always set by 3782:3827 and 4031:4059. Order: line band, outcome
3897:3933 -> 5.52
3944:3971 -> 7.27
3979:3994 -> 0.69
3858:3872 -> 0.50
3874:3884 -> 1.21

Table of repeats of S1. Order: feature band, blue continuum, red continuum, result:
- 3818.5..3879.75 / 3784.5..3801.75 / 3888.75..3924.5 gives 5.31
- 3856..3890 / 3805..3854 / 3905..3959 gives -4.50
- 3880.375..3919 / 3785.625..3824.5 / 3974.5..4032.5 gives 4.10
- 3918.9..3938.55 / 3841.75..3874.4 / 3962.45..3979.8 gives 3.19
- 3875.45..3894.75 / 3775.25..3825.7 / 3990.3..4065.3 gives 3.43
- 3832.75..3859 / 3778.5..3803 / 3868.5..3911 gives 3.24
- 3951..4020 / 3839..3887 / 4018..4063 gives 7.20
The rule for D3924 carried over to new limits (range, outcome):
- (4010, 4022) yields 32.4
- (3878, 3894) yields 22.2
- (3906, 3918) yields 27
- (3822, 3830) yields 19.8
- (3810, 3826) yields 24.9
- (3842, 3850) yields 23.7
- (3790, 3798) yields 25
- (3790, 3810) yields 24.2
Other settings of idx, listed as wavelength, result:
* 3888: 23.13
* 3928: 19.29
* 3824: 21.85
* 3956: 26.83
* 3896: 24.58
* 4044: 31.17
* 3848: 25.92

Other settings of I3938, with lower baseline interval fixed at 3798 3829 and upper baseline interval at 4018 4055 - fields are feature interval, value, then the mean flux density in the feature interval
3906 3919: 0.2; 26.7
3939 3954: 4.3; 20.4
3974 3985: 2.4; 23.2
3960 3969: 3.6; 17.4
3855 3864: 0.4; 24.4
